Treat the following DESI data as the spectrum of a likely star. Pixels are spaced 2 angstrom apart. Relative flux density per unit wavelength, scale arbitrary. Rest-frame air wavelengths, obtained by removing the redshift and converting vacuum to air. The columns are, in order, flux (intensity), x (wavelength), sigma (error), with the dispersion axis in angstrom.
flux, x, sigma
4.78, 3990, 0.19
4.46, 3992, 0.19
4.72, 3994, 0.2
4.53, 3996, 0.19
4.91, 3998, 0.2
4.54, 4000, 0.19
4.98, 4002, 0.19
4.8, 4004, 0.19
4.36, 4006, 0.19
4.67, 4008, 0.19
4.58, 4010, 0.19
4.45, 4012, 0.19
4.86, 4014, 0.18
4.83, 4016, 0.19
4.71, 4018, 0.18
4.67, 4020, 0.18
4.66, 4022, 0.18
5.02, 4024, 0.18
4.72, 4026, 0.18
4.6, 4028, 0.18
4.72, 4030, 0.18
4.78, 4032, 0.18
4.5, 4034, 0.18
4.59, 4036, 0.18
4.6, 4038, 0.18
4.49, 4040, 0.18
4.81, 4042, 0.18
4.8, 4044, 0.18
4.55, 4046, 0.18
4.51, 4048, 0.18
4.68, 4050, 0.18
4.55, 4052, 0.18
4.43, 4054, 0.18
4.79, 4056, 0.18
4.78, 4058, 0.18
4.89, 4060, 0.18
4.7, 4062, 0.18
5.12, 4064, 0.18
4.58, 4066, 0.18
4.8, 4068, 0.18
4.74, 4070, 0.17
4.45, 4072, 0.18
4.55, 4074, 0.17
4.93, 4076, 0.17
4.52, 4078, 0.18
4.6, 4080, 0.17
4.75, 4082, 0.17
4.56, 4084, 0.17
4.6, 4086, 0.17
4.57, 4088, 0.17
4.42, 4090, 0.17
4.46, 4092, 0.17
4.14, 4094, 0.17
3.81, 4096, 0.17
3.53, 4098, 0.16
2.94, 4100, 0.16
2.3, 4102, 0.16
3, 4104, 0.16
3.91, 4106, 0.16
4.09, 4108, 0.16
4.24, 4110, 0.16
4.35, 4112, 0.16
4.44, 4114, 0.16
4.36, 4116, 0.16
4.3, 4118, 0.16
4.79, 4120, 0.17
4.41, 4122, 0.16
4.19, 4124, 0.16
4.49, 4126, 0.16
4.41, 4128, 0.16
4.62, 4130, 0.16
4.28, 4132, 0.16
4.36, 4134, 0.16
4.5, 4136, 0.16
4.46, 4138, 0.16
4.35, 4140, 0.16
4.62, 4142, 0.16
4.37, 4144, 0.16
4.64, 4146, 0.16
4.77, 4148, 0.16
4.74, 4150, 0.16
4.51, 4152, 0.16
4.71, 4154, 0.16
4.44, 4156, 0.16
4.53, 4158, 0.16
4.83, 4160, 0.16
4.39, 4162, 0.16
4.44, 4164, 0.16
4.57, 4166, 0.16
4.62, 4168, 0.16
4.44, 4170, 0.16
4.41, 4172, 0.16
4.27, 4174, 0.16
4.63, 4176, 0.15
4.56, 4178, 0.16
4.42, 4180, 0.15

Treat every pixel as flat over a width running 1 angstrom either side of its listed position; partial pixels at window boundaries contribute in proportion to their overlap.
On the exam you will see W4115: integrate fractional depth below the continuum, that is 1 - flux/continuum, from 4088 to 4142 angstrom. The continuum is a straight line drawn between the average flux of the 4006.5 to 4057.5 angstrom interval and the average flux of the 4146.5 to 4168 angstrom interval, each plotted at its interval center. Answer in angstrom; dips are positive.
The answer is 5.59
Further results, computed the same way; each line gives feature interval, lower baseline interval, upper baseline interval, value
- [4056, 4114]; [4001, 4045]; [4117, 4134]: 2.9 angstrom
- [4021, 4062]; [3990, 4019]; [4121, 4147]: -0.6 angstrom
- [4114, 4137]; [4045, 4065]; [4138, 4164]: 0.9 angstrom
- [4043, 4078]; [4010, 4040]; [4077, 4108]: -3.0 angstrom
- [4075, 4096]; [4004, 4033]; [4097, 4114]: -3.6 angstrom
